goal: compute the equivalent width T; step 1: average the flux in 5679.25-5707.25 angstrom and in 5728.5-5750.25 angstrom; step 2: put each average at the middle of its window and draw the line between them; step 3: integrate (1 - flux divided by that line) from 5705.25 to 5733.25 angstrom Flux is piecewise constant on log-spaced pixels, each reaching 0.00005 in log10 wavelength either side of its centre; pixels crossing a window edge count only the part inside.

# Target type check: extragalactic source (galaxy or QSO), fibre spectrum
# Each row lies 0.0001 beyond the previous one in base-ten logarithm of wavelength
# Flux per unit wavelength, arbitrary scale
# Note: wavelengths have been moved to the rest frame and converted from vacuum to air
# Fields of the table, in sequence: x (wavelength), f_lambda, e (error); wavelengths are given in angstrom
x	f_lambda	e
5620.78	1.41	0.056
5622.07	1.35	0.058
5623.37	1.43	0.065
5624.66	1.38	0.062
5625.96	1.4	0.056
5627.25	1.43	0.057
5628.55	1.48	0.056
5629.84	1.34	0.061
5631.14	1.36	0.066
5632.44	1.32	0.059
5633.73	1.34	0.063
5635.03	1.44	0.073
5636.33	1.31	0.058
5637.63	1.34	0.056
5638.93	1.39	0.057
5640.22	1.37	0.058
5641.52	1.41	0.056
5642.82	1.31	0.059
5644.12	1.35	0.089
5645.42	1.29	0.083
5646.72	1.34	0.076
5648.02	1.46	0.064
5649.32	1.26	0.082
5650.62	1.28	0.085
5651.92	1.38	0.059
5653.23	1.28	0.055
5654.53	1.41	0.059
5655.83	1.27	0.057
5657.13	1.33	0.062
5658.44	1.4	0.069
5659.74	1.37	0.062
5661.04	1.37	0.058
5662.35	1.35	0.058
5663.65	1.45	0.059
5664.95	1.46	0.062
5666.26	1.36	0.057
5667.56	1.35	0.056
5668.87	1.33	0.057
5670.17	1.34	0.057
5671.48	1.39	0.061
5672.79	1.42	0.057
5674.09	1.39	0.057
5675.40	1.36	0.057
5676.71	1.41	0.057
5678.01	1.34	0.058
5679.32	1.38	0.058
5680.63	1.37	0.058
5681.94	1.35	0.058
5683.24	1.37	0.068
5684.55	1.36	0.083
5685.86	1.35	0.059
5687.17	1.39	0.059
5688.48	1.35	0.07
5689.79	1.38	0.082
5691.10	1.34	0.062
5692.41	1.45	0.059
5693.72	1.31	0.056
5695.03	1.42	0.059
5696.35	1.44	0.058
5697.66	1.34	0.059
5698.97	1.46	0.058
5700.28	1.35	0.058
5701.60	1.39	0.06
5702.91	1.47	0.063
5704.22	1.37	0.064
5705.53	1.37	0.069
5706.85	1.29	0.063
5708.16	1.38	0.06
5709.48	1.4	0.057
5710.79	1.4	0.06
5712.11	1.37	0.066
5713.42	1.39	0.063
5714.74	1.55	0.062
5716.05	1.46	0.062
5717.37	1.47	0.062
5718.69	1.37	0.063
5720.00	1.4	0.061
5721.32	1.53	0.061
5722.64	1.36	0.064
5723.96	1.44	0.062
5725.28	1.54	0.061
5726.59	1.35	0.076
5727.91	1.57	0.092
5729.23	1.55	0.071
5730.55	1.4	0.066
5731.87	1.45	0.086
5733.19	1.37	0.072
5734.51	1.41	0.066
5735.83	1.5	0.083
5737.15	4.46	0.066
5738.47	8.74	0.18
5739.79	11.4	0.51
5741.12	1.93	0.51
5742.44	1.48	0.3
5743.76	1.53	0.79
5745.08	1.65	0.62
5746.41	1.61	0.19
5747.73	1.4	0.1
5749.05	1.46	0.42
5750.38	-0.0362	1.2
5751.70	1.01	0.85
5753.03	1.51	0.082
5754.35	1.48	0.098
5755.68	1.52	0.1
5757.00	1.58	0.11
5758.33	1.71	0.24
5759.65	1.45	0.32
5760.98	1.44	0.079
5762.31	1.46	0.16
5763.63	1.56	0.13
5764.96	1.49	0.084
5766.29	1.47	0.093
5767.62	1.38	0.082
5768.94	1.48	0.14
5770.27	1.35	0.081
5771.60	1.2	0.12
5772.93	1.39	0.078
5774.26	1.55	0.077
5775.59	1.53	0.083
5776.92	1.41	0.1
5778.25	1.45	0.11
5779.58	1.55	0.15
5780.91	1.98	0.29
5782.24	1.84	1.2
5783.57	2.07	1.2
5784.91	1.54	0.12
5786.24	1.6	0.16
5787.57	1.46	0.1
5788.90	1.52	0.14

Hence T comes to 9.0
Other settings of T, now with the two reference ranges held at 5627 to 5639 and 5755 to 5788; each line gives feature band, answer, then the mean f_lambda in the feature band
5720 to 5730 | 0.1 angstrom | 1.47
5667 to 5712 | 2.0 angstrom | 1.38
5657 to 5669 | 0.2 angstrom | 1.38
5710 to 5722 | 0.3 angstrom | 1.44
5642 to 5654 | 0.5 angstrom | 1.33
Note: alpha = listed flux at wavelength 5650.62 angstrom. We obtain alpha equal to 1.28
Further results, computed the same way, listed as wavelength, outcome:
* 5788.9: 1.52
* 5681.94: 1.35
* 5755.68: 1.52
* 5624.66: 1.38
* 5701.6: 1.39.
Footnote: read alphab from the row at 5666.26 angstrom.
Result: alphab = 1.36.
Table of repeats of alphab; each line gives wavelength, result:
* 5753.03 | 1.51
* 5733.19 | 1.37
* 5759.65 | 1.45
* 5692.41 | 1.45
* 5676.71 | 1.41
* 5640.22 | 1.37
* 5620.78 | 1.41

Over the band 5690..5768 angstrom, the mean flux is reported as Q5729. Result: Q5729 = 1.77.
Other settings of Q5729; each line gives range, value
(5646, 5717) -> 1.38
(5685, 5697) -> 1.38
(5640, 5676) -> 1.36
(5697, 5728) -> 1.42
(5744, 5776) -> 1.4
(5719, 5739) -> 2.08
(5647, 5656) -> 1.34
